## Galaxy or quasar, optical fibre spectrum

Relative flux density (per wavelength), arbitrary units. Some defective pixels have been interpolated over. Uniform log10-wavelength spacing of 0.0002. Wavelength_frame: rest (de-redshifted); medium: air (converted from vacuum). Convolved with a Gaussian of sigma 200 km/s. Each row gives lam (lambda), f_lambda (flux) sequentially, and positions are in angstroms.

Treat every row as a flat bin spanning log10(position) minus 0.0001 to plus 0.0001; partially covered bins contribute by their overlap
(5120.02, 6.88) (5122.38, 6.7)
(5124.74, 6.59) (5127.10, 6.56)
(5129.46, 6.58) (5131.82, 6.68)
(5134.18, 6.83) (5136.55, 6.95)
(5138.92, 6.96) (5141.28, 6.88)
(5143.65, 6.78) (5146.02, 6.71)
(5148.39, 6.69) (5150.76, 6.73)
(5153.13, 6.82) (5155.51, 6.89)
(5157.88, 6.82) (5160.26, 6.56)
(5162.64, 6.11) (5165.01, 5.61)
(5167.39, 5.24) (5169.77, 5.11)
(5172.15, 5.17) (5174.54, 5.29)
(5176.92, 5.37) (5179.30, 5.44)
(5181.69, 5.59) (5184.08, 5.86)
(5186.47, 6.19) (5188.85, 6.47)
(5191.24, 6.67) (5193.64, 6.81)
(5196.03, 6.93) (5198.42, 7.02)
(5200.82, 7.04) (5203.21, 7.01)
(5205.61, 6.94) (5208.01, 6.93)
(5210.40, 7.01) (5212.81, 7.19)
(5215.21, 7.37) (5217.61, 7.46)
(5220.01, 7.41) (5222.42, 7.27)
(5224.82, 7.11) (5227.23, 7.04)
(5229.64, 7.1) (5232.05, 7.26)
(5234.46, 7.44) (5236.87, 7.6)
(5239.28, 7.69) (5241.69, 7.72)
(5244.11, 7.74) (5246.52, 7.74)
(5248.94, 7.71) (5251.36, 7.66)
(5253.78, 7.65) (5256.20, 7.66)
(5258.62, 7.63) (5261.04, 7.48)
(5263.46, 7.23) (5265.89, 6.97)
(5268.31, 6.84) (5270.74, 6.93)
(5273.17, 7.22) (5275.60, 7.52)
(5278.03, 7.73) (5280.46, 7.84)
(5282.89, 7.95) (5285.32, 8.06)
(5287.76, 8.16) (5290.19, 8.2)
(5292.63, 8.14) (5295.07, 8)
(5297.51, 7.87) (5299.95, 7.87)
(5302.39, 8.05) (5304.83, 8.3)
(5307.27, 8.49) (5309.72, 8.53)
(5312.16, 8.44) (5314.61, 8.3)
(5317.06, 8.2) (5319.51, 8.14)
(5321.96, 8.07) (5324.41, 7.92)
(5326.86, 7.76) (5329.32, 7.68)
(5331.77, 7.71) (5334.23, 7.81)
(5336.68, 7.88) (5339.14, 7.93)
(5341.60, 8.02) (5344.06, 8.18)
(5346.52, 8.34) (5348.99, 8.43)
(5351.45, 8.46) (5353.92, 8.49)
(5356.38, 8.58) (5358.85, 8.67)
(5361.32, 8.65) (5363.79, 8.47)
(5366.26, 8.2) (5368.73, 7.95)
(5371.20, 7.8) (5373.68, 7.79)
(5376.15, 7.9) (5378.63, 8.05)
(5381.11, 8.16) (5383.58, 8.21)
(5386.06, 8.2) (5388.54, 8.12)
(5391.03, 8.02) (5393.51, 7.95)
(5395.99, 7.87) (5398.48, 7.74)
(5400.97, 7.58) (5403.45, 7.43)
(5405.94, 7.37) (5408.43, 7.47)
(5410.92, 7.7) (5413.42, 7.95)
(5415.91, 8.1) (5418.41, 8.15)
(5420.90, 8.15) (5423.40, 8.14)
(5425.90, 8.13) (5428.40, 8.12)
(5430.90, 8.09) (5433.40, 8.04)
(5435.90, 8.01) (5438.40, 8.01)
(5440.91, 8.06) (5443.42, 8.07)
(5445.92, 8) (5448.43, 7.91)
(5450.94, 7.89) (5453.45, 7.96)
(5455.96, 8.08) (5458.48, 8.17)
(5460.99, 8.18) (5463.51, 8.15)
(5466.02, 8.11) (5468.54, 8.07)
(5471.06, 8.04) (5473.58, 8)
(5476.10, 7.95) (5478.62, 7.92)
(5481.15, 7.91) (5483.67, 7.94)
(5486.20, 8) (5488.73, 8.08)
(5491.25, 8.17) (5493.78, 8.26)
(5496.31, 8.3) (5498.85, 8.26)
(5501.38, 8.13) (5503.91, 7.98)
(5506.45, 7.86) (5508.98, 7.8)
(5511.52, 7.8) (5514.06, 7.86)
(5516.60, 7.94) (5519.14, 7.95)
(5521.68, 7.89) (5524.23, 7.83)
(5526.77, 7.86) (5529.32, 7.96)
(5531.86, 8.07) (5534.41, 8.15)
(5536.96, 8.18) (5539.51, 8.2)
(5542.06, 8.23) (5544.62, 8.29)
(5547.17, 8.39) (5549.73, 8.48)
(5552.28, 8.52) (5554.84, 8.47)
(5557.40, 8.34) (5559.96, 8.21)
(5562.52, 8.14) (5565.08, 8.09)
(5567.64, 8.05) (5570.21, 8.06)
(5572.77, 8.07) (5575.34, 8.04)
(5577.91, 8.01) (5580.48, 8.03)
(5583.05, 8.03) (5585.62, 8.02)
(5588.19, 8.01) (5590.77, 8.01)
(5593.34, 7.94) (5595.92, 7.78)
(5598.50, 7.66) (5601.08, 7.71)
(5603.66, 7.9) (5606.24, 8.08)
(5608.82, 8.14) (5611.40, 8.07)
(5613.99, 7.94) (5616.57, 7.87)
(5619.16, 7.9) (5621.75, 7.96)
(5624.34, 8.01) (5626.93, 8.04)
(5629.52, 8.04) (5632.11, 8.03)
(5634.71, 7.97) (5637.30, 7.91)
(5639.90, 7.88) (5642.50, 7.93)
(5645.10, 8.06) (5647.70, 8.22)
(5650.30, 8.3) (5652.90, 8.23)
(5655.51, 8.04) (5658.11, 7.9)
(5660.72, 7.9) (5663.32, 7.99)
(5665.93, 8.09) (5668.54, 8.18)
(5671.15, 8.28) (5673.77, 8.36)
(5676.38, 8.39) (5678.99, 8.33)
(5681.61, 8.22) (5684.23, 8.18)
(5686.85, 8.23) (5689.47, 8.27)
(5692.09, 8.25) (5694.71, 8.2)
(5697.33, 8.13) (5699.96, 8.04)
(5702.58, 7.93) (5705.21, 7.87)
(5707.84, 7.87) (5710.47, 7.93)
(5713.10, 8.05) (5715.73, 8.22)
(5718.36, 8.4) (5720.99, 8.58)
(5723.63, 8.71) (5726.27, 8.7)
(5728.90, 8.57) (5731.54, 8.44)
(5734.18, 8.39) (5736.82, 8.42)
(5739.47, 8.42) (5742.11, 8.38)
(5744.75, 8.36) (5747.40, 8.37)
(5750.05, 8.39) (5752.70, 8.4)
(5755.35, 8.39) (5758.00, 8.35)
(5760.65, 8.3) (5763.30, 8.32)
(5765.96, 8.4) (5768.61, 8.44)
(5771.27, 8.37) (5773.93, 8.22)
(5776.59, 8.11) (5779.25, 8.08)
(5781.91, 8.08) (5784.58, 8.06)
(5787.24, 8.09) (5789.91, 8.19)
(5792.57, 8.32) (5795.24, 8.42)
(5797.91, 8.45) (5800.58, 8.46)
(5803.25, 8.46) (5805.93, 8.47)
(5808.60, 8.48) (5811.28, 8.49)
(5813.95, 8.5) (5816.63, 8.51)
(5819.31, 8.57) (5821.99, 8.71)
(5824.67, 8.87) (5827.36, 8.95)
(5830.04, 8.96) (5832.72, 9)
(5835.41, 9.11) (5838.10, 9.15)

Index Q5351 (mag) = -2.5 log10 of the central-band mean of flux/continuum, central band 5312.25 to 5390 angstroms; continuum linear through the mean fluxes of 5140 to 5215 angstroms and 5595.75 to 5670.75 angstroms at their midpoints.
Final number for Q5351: -0.16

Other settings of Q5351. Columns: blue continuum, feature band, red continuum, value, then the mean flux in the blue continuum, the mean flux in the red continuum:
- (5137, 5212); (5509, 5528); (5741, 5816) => -0.05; 6.39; 8.34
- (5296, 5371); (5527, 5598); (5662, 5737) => 0.01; 8.17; 8.25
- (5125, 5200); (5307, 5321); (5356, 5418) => -0.12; 6.34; 7.99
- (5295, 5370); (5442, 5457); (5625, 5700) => 0.02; 8.18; 8.12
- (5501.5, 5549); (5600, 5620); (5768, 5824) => 0.02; 8.02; 8.36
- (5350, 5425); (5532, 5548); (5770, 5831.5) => 0.00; 8.04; 8.43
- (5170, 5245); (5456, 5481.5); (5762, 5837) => -0.07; 6.79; 8.47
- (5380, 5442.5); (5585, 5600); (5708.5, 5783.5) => 0.04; 7.95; 8.34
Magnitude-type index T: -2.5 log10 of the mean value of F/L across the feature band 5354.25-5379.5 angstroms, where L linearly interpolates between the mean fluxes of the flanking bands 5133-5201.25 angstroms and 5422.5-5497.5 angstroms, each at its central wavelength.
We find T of -0.10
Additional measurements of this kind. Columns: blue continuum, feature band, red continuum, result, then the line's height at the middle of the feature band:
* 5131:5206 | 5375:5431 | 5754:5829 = -0.116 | 7.13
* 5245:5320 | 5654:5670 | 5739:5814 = 0.026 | 8.22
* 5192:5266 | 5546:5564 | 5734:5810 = -0.058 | 7.93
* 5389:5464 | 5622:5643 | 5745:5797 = 0.023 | 8.15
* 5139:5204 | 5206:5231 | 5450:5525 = -0.099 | 6.55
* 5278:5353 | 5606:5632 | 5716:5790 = 0.036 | 8.27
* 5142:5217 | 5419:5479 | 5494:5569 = -0.047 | 7.71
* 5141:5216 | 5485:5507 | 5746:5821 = -0.098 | 7.42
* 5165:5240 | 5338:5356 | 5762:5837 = -0.171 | 7.07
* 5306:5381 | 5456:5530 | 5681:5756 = 0.026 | 8.21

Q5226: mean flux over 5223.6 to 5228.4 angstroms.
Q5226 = 7.08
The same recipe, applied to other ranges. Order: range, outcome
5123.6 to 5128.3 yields 6.58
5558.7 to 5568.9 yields 8.13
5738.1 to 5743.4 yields 8.39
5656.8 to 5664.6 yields 7.94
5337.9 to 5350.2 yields 8.17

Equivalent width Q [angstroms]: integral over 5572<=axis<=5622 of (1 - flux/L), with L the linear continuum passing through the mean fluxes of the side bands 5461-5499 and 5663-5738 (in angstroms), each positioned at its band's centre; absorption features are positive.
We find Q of 1.29 angstroms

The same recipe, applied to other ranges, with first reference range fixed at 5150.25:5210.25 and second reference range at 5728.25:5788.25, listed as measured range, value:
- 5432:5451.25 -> -2.16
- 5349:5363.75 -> -3.54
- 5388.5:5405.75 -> -1.78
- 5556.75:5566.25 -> -0.70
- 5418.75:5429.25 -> -1.47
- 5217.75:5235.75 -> -2.26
